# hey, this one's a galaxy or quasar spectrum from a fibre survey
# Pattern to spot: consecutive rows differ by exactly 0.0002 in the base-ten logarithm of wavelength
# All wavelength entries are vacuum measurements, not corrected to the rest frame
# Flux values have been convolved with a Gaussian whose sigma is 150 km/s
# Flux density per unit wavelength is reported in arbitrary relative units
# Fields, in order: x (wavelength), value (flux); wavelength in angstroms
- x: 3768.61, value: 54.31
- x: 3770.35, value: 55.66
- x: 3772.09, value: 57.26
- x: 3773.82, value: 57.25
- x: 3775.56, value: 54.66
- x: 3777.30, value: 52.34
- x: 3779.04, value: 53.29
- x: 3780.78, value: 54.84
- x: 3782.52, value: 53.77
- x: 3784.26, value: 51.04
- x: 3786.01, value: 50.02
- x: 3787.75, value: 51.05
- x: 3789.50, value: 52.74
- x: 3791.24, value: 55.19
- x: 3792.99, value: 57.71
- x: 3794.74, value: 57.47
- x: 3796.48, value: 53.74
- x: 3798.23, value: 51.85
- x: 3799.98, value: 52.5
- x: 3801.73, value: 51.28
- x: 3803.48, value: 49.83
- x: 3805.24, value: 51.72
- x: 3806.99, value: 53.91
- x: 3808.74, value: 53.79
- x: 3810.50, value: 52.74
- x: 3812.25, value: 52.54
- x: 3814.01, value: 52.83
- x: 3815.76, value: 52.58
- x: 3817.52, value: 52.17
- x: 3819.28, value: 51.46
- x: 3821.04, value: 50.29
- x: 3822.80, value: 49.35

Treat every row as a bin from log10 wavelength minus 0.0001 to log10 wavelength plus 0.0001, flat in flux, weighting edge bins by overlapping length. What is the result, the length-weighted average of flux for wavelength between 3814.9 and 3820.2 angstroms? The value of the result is 52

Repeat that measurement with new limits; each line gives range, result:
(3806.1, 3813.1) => 53.3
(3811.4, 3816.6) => 52.7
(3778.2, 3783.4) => 54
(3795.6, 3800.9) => 52.8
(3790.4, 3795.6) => 56.7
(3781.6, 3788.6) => 51.5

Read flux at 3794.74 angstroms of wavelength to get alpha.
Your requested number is 57.47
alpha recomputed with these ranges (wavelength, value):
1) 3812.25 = 52.54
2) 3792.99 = 57.71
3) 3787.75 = 51.05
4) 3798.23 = 51.85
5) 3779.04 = 53.29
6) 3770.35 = 55.66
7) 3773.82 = 57.25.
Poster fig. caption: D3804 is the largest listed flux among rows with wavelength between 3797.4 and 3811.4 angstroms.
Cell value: 53.91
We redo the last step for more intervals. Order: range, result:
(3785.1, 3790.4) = 52.74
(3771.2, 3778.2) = 57.26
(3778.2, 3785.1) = 54.84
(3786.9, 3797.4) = 57.71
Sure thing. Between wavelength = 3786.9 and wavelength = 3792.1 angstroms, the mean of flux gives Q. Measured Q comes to 53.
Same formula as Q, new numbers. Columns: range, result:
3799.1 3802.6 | 51.9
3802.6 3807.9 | 51.8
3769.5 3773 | 56.5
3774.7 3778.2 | 53.5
